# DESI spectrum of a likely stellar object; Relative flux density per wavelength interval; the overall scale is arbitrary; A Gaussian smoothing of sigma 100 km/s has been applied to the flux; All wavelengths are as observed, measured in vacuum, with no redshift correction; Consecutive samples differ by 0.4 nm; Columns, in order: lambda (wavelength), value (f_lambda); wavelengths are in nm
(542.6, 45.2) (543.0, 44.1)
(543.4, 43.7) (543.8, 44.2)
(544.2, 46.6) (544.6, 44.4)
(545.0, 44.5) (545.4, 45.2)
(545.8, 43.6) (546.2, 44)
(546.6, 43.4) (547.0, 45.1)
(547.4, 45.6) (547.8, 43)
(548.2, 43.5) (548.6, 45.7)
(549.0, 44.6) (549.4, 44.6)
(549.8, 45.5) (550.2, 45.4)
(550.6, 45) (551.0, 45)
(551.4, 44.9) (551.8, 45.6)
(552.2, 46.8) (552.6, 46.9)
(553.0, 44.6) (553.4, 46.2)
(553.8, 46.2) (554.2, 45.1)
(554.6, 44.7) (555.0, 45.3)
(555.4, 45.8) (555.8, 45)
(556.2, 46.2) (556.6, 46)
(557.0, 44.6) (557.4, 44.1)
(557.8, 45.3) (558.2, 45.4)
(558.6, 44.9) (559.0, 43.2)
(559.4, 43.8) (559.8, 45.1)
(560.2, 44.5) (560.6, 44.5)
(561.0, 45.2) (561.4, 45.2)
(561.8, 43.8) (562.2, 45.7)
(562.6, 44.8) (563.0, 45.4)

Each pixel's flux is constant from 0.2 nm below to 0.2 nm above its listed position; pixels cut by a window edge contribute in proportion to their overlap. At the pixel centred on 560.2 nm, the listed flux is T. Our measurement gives 44.5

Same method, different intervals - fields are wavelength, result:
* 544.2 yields 46.6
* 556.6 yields 46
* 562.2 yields 45.7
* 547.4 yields 45.6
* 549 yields 44.6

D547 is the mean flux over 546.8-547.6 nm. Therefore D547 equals 45.4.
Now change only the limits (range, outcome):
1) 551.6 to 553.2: 46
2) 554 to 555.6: 45.2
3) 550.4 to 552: 45.1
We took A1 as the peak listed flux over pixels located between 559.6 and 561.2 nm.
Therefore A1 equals 45.2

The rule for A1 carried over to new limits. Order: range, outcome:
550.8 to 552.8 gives 46.9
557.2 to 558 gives 45.3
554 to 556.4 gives 46.2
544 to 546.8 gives 46.6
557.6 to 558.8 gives 45.4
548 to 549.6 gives 45.7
